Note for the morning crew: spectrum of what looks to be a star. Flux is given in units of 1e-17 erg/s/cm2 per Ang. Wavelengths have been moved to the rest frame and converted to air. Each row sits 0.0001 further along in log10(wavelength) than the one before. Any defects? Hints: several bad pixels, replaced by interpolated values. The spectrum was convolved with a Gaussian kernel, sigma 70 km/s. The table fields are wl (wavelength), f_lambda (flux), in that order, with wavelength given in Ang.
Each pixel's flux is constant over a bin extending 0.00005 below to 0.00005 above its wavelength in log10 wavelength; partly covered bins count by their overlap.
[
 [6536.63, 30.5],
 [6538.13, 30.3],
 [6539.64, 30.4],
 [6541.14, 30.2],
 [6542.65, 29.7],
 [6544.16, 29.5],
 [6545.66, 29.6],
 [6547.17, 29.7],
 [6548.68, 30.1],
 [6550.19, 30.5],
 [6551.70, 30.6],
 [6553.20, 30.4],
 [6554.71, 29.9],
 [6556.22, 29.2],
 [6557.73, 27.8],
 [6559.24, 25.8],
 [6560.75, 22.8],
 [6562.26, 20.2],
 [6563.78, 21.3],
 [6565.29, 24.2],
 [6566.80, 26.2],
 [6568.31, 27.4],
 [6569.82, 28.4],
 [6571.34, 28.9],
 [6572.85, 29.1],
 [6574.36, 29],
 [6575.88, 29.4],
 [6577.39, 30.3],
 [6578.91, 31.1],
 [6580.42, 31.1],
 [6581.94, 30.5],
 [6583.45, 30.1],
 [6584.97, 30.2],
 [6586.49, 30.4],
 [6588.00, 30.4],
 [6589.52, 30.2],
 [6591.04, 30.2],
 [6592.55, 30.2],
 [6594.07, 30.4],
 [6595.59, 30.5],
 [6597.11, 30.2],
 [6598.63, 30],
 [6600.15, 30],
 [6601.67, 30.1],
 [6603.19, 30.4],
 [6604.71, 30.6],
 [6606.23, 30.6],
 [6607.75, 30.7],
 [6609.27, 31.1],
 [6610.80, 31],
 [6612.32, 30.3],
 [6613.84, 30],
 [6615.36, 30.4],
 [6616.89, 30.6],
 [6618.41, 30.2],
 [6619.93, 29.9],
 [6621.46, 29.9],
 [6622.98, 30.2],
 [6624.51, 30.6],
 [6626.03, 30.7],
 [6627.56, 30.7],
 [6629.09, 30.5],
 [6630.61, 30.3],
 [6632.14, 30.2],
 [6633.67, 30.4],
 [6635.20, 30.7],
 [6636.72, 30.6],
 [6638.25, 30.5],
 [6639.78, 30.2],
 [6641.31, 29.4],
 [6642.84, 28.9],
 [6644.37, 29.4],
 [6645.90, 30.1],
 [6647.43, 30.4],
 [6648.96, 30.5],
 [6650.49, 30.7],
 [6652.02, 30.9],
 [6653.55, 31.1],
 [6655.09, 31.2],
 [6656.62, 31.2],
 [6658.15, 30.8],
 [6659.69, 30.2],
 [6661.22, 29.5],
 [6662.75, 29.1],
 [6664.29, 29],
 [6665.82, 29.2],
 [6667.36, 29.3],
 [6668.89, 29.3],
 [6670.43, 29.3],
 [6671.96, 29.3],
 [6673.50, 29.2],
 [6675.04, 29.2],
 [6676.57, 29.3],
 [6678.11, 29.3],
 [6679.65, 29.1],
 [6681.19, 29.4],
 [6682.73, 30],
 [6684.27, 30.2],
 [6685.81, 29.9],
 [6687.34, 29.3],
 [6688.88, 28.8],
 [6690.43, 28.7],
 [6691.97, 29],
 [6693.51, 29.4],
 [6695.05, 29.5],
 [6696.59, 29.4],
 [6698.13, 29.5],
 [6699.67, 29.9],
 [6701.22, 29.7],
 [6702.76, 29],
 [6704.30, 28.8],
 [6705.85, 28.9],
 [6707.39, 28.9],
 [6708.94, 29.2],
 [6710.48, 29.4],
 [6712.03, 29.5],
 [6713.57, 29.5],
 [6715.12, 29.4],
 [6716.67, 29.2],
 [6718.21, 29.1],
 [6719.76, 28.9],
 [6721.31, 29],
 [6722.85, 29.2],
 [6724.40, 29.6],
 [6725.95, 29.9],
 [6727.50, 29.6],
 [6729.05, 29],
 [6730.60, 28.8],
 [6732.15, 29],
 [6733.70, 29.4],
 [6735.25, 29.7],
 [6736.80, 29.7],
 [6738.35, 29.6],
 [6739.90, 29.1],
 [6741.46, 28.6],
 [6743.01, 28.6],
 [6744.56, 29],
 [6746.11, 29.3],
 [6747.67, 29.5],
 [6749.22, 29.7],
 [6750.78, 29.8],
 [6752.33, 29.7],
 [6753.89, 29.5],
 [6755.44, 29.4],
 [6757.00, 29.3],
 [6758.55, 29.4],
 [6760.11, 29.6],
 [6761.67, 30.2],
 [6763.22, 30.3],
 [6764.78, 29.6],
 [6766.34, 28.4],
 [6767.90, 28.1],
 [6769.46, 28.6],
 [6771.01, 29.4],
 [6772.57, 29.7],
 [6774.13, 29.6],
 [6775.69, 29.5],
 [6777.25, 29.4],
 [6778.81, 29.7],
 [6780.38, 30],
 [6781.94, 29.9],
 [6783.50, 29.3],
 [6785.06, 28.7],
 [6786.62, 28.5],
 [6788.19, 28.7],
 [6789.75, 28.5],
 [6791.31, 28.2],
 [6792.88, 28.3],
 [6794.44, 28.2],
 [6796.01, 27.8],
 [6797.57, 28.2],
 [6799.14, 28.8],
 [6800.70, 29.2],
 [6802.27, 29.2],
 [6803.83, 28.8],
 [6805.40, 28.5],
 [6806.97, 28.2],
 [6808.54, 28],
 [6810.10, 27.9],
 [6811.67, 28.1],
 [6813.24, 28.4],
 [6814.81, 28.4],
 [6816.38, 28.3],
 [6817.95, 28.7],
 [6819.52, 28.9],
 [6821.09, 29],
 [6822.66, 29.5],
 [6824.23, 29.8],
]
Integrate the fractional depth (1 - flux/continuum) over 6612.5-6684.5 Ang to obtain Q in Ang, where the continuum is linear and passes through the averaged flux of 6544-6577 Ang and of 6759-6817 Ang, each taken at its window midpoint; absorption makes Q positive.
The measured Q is -4.7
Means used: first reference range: 27.7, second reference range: 28.9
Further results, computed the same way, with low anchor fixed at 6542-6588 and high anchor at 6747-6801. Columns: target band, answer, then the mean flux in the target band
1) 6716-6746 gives -0.20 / 29.2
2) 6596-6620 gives -1.49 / 30.4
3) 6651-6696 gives -1.27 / 29.6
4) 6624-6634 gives -0.63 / 30.5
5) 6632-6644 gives -0.57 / 30.1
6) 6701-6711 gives -0.05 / 29.1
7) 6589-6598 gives -0.54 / 30.3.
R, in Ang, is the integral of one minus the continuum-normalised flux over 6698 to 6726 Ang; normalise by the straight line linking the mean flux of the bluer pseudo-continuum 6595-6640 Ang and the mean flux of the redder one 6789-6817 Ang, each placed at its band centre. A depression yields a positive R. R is 0.1 Ang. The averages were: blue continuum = 30.4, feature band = 29.3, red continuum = 28.4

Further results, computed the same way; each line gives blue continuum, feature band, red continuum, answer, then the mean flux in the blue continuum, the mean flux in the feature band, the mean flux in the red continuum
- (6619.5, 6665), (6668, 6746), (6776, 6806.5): 0.93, 30.3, 29.3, 28.8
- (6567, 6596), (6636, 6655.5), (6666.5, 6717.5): -0.50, 29.8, 30.3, 29.3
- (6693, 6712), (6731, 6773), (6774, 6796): -0.33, 29.3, 29.3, 29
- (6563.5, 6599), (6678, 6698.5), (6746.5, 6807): -0.15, 29.3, 29.4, 29.1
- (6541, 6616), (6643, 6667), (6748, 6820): -0.86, 29.2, 30.2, 29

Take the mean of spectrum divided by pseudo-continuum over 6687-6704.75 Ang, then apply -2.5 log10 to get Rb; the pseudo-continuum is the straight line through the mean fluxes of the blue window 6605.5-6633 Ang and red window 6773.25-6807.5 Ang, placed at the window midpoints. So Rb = 0.018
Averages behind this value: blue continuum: 30.4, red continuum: 28.9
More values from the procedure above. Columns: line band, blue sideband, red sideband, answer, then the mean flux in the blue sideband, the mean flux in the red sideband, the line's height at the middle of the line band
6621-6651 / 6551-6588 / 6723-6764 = -0.06 mag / 28.1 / 29.4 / 28.6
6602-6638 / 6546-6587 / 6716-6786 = -0.07 mag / 28.3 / 29.3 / 28.6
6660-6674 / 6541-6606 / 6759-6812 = -0.01 mag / 29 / 28.9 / 29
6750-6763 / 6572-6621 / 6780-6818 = -0.03 mag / 30.3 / 28.6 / 28.9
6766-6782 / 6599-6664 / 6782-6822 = -0.02 mag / 30.3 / 28.5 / 28.8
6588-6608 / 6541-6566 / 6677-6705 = -0.08 mag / 27.7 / 29.4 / 28.2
